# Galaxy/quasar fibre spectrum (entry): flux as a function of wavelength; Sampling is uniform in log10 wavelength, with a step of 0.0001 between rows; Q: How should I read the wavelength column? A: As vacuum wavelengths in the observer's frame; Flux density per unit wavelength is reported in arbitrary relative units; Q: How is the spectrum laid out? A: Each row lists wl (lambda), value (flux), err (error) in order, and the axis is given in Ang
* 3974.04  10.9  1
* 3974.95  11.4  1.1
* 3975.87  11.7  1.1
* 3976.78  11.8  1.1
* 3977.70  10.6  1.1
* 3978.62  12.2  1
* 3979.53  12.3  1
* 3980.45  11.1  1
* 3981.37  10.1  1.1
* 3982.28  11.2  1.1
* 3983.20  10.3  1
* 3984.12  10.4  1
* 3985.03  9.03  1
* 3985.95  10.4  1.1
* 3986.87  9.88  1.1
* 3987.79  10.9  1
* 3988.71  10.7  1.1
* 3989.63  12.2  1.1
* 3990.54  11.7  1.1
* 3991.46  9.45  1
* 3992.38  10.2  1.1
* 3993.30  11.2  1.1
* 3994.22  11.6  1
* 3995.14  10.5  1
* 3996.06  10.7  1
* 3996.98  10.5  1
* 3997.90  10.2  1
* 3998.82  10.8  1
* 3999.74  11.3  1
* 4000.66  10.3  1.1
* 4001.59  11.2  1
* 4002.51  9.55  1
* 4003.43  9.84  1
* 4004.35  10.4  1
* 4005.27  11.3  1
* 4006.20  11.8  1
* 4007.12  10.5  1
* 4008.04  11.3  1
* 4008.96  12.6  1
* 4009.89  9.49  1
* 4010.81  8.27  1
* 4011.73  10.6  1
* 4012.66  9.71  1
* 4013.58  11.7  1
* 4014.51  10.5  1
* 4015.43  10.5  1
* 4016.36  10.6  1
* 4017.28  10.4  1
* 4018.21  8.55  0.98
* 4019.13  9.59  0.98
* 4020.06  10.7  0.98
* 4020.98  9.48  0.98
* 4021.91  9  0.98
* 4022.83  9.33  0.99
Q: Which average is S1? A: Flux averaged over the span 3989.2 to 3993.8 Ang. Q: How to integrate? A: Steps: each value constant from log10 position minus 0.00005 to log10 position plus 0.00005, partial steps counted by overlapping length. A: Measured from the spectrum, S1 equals 11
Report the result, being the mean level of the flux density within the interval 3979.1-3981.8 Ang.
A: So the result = 11.1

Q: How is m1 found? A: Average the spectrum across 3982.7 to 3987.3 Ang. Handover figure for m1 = 10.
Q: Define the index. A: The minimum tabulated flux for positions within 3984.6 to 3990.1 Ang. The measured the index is 9.03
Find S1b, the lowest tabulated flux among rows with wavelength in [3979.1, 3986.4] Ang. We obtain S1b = 9.03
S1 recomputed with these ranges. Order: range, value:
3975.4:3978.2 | 11.3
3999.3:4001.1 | 10.8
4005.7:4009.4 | 11.5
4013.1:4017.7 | 10.7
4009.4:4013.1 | 9.52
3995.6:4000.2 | 10.7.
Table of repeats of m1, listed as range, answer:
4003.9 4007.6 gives 11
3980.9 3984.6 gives 10.5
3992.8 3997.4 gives 10.9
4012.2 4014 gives 10.7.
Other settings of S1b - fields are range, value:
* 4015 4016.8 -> 10.5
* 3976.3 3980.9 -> 10.6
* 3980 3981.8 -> 10.1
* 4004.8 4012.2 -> 8.27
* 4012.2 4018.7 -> 8.55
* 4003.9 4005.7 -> 10.4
